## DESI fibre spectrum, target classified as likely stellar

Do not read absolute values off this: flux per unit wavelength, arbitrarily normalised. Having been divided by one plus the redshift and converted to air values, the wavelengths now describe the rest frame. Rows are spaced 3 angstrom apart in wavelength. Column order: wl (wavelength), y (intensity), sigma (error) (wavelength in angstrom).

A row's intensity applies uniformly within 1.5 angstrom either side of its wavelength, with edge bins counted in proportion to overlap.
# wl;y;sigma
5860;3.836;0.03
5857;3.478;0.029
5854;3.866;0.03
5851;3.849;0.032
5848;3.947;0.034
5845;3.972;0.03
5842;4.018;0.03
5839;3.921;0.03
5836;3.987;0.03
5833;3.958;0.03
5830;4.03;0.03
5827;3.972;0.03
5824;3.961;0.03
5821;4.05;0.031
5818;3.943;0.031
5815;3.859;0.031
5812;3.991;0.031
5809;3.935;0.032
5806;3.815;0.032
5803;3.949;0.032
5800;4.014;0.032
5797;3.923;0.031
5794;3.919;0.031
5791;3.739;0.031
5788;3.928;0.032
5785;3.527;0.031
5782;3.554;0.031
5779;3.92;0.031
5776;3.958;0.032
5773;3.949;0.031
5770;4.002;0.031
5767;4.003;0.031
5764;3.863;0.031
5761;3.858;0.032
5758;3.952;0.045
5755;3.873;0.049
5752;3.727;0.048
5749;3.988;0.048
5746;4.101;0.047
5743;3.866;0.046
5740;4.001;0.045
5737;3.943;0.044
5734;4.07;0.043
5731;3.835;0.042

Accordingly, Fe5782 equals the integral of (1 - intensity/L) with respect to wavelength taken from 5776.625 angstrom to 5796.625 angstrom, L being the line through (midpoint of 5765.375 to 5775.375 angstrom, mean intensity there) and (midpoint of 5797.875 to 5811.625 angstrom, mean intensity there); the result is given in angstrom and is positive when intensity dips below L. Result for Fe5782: 0.9 angstrom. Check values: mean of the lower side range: 3.98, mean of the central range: 3.78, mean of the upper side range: 3.93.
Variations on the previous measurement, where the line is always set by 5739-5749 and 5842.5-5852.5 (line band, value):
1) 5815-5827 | -0.06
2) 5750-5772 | 0.44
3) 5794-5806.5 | 0.08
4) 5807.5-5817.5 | 0.05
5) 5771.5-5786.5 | 0.71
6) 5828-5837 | -0.12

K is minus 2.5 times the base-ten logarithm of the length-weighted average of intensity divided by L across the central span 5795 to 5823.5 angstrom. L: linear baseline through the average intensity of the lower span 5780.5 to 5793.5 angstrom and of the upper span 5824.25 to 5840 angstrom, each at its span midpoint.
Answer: -0.03 mag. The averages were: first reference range 3.7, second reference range 3.97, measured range 3.94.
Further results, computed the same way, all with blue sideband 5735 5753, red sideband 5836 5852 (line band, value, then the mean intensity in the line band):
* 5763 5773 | 0.00 mag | 3.96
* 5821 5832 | -0.01 mag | 3.99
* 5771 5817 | 0.02 mag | 3.87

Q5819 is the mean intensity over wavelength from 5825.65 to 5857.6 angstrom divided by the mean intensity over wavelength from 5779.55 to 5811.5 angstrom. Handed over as 1.0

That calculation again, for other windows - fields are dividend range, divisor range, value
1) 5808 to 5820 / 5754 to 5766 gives 1.01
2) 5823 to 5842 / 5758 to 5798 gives 1.03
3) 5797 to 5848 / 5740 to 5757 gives 1.01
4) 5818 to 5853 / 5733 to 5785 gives 1.02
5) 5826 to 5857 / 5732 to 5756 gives 1.00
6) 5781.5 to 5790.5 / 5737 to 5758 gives 0.94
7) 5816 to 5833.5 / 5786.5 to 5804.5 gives 1.02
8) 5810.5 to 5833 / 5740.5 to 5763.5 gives 1.02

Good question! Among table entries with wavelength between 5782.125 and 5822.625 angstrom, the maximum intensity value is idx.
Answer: 4.05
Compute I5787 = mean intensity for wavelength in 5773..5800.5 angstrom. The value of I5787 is 3.83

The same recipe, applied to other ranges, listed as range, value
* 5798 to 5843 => 3.96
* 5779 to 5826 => 3.88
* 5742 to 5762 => 3.91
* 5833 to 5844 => 3.97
